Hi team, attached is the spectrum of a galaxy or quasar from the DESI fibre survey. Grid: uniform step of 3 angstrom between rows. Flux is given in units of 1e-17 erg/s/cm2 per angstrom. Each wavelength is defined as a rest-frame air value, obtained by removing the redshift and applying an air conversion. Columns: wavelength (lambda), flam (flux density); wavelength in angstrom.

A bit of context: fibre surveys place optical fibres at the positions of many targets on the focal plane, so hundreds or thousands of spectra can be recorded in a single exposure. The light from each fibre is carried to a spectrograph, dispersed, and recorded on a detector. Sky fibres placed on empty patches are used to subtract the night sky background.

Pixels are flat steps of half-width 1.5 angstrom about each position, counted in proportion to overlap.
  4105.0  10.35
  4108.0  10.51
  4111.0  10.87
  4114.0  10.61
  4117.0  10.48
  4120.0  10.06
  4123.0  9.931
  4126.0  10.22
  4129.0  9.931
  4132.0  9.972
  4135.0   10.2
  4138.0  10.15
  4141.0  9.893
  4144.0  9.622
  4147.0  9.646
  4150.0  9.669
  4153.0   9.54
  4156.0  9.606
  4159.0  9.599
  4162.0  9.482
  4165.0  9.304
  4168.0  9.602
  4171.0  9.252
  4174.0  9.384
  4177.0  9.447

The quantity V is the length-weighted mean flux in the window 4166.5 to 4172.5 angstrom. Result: 9.43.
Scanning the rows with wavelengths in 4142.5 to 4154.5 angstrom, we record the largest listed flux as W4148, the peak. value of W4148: 9.669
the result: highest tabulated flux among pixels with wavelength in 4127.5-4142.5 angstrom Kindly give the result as 10.2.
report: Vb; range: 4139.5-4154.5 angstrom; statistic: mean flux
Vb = 9.67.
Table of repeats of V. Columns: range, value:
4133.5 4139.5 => 10.2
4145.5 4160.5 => 9.61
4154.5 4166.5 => 9.5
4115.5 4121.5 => 10.3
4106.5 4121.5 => 10.5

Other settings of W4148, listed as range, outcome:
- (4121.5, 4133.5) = 10.22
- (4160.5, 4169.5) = 9.602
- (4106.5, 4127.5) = 10.87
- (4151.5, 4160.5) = 9.606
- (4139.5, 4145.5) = 9.893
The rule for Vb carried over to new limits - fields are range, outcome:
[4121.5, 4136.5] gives 10.1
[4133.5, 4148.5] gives 9.9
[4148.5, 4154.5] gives 9.6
